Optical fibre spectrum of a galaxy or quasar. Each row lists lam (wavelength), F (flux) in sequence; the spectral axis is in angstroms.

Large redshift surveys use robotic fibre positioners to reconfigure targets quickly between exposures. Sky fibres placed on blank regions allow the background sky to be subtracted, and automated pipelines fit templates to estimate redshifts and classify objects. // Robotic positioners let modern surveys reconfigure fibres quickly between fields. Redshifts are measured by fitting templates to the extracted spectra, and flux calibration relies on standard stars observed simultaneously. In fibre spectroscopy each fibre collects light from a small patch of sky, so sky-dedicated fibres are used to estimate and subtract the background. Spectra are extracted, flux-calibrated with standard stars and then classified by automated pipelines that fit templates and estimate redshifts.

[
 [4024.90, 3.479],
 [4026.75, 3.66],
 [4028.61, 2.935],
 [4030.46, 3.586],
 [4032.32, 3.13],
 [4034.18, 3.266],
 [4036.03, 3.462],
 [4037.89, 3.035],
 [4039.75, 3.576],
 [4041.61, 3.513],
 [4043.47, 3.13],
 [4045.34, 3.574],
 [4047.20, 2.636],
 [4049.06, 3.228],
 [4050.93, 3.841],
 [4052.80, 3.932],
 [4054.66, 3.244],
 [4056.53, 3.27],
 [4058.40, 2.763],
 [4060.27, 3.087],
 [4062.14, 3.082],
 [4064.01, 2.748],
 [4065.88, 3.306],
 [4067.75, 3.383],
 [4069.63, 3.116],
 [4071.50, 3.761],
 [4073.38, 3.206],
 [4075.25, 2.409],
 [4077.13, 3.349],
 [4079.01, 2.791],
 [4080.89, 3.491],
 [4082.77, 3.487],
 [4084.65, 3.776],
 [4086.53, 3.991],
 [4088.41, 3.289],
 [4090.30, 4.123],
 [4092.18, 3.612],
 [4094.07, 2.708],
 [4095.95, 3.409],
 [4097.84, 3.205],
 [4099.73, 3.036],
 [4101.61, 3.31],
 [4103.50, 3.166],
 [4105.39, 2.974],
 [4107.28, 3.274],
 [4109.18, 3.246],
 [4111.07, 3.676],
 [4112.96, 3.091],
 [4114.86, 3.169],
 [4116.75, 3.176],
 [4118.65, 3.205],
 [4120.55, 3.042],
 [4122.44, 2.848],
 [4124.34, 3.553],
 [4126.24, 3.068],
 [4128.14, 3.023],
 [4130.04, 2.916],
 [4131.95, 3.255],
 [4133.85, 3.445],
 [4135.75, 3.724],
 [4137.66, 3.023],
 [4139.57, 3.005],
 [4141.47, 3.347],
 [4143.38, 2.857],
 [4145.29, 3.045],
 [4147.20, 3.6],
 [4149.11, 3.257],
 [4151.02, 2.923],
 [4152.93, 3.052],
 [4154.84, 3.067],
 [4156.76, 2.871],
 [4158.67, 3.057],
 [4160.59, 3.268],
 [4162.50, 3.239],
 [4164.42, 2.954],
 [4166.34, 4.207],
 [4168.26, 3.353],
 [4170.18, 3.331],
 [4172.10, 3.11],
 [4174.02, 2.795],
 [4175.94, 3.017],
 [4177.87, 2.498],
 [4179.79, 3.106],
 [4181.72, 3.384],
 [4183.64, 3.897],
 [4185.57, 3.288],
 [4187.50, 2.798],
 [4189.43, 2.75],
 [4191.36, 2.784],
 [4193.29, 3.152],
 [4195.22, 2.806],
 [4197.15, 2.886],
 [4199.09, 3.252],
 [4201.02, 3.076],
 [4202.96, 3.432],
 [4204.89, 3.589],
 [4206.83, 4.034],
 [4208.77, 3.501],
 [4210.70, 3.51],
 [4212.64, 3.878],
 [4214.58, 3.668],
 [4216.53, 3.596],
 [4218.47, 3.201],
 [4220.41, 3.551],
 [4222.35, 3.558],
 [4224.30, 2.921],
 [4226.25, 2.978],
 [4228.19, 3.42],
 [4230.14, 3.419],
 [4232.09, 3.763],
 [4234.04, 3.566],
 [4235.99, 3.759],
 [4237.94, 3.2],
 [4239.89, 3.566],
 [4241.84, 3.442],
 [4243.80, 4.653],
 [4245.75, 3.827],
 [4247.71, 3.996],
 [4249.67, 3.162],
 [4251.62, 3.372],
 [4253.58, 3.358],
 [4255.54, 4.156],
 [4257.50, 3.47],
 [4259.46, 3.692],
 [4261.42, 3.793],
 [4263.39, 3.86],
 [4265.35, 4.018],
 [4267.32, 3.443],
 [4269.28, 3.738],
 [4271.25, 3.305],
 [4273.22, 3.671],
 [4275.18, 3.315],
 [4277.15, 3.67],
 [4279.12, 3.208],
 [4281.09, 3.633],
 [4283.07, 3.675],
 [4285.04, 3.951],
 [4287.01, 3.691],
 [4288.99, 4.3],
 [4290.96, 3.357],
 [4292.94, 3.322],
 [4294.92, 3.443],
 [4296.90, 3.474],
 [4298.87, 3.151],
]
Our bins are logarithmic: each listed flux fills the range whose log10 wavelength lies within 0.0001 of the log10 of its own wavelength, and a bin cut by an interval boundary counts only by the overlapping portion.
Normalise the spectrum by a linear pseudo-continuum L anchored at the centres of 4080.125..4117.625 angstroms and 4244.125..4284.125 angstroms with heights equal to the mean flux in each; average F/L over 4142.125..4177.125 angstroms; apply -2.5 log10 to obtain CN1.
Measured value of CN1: 0.10 mag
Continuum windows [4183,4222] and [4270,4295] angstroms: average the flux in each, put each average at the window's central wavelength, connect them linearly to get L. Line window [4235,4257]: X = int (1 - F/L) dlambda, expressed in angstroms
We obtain -1.3 angstroms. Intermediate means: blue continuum 3.33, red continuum 3.59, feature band 3.68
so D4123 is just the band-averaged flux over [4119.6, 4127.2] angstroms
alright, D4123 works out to 3.13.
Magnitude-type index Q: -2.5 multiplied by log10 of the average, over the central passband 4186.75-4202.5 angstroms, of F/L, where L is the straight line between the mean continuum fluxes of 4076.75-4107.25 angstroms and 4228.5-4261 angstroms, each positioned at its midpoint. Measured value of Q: 0.20 mag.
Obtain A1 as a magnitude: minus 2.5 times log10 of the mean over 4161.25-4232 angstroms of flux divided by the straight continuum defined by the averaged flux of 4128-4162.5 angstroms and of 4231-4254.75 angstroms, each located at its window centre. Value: 0.04 mag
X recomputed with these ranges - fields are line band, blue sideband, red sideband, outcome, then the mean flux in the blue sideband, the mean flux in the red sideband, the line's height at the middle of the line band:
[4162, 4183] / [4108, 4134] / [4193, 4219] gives 0.8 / 3.19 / 3.41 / 3.32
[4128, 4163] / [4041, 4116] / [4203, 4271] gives 2.7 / 3.28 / 3.6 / 3.42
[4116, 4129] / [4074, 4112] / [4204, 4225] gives 0.9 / 3.32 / 3.55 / 3.37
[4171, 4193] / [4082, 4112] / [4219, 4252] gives 2.8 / 3.39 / 3.54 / 3.48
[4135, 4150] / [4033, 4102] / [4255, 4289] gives 0.9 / 3.3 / 3.68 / 3.44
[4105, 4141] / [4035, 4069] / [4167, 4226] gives 0.7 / 3.27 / 3.26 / 3.26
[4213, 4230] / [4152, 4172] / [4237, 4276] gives 0.6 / 3.23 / 3.65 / 3.5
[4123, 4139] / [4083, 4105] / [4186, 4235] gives 0.7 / 3.41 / 3.32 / 3.38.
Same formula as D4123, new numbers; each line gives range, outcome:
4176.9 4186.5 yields 3.23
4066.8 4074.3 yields 3.37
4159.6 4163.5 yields 3.25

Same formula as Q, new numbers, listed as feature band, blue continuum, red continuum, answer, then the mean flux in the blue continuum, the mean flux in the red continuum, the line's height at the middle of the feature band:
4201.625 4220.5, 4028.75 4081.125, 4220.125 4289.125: -0.02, 3.24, 3.61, 3.53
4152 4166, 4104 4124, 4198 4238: 0.06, 3.18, 3.47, 3.31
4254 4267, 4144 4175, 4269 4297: -0.08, 3.19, 3.58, 3.51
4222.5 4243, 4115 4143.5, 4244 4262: 0.06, 3.18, 3.69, 3.6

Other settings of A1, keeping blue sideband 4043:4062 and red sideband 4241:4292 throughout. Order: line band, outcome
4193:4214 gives 0.05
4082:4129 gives 0.02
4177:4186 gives 0.09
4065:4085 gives 0.01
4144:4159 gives 0.12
